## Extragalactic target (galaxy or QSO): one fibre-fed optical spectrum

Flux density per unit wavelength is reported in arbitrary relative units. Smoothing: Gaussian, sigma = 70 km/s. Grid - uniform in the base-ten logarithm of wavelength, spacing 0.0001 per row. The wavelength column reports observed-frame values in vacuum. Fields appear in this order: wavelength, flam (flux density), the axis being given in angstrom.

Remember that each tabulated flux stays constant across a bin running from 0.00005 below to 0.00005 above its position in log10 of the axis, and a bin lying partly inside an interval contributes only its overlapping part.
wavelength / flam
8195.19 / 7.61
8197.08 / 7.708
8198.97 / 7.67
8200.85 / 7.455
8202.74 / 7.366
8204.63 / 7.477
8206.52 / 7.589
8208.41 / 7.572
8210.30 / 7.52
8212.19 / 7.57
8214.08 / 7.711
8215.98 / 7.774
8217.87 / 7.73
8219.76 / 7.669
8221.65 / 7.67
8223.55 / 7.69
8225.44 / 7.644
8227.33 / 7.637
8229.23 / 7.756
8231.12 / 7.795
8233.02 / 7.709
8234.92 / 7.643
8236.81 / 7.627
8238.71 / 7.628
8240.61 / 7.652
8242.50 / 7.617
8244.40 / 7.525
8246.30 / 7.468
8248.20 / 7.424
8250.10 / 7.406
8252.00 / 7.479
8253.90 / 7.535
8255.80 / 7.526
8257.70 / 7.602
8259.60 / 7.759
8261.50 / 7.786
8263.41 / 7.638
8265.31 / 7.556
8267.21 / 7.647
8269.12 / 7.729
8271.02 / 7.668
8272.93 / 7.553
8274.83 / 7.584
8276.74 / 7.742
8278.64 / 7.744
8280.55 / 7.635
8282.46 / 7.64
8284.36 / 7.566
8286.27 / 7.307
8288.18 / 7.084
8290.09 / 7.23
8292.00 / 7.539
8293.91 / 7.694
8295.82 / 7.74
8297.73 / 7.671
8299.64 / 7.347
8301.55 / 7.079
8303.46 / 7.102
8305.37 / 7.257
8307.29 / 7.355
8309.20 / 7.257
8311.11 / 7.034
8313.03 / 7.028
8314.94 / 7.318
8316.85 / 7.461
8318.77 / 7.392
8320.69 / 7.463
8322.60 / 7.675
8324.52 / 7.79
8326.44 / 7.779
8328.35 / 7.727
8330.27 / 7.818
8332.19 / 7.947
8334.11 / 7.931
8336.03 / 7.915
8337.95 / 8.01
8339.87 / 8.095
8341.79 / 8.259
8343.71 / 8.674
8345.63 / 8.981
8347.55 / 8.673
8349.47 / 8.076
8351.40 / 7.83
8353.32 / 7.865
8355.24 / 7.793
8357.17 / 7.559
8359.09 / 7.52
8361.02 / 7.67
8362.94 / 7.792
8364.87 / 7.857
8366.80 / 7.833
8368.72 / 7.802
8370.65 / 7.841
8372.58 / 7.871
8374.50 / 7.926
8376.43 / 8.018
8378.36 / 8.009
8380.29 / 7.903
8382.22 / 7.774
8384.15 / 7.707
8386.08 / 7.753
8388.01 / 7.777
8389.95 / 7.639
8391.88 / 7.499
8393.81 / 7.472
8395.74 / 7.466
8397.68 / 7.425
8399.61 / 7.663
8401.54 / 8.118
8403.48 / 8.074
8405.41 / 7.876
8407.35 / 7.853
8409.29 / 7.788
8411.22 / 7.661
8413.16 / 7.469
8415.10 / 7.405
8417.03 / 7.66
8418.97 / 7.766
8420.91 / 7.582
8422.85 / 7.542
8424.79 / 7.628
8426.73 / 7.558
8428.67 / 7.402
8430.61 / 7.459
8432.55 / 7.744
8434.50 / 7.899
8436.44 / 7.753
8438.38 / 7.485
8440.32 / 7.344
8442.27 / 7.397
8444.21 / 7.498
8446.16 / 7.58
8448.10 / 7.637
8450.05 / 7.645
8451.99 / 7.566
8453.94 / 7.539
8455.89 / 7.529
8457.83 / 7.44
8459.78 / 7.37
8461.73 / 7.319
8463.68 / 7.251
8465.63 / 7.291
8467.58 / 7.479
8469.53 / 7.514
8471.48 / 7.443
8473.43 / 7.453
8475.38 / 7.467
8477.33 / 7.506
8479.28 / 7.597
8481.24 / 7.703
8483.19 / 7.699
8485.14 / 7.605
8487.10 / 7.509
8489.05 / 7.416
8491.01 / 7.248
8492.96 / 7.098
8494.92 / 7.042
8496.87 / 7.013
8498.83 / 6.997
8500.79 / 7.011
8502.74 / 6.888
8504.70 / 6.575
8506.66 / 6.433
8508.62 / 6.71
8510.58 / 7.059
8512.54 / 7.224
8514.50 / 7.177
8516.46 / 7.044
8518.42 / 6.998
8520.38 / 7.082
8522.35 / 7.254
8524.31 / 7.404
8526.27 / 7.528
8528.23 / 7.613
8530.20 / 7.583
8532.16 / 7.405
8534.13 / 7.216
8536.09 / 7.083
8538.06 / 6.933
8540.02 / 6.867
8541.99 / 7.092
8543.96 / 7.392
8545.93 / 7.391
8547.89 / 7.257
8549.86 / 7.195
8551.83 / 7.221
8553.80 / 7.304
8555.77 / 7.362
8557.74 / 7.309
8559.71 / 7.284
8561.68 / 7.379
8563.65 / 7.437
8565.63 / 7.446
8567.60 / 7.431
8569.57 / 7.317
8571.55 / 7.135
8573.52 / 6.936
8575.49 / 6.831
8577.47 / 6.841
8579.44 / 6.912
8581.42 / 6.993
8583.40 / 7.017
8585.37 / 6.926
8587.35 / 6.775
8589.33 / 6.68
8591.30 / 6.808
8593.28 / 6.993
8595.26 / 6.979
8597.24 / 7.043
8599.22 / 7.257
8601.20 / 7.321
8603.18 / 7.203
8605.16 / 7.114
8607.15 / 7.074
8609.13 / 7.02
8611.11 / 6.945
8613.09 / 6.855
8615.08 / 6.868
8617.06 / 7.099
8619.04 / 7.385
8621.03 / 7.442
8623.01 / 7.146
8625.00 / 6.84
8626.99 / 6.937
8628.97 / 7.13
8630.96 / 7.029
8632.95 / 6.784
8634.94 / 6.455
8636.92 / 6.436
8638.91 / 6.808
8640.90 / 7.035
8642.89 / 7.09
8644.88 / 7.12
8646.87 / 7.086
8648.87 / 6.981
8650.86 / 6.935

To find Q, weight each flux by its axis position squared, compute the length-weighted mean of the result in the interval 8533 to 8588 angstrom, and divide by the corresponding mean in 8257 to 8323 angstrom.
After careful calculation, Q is 1.0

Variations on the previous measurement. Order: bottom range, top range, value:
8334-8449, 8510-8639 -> 0.95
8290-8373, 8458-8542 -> 0.98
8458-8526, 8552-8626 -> 1.00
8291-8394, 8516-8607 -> 0.97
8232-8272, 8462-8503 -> 1.02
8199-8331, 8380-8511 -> 1.03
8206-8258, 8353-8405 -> 1.06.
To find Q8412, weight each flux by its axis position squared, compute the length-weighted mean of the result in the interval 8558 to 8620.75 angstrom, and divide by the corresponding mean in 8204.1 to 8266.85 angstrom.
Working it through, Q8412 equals 1.0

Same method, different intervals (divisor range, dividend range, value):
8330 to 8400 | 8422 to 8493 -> 0.97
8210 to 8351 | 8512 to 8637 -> 1.00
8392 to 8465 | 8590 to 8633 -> 0.97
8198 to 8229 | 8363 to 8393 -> 1.07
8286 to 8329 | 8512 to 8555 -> 1.03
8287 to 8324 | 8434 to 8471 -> 1.06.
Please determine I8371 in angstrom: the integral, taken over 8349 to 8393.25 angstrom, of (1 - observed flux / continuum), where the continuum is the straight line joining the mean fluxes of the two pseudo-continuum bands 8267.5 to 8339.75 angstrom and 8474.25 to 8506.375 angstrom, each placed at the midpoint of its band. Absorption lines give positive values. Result -2.1 angstrom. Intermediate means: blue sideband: 7.54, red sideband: 7.26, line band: 7.79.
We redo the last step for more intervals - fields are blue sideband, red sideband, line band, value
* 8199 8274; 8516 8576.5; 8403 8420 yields -0.7 angstrom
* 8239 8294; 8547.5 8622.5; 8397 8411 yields -0.9 angstrom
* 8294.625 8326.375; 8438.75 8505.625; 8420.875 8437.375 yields -0.5 angstrom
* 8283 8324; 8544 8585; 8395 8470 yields -3.0 angstrom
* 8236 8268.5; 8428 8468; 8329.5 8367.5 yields -2.3 angstrom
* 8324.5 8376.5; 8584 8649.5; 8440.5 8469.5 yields 0.4 angstrom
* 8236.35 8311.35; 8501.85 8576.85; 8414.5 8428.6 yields -0.5 angstrom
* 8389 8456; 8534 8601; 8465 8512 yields 1.0 angstrom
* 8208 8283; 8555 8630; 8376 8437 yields -2.6 angstrom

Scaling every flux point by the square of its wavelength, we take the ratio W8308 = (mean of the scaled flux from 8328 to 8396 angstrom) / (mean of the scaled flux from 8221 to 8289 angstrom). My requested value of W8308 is 1.1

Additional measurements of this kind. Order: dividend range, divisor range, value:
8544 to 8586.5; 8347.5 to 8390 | 0.96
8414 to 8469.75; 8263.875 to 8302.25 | 1.04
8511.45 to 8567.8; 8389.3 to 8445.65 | 0.98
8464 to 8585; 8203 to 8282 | 1.01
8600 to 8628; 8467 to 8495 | 0.98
